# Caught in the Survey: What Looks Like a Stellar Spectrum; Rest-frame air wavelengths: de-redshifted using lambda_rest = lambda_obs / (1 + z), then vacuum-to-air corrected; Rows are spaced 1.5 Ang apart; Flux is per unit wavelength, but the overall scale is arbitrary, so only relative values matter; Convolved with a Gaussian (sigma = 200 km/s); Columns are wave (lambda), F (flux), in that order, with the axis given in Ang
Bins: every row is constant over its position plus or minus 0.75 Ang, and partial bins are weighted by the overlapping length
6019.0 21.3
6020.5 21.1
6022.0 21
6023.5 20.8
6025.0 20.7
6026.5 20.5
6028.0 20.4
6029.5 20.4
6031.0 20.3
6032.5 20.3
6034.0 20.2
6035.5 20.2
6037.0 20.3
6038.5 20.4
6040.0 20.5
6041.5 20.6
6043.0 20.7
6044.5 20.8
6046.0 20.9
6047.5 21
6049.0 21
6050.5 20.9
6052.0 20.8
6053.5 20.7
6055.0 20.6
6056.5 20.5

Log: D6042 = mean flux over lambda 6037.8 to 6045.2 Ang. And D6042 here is 20.6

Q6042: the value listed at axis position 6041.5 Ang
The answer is 20.6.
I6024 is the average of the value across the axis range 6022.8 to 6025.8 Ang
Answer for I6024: 20.7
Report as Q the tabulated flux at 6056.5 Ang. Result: 20.5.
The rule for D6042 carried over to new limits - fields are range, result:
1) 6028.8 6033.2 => 20.3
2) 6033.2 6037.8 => 20.2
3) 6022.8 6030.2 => 20.6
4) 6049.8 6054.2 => 20.8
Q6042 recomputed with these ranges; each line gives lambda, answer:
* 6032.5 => 20.3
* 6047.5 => 21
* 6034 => 20.2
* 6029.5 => 20.4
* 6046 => 20.9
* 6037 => 20.3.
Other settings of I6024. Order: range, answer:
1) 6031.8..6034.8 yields 20.2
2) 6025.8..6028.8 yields 20.4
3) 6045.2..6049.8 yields 21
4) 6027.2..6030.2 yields 20.4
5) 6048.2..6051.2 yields 21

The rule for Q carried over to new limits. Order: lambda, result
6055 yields 20.6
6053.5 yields 20.7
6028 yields 20.4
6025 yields 20.7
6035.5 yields 20.2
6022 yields 21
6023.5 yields 20.8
